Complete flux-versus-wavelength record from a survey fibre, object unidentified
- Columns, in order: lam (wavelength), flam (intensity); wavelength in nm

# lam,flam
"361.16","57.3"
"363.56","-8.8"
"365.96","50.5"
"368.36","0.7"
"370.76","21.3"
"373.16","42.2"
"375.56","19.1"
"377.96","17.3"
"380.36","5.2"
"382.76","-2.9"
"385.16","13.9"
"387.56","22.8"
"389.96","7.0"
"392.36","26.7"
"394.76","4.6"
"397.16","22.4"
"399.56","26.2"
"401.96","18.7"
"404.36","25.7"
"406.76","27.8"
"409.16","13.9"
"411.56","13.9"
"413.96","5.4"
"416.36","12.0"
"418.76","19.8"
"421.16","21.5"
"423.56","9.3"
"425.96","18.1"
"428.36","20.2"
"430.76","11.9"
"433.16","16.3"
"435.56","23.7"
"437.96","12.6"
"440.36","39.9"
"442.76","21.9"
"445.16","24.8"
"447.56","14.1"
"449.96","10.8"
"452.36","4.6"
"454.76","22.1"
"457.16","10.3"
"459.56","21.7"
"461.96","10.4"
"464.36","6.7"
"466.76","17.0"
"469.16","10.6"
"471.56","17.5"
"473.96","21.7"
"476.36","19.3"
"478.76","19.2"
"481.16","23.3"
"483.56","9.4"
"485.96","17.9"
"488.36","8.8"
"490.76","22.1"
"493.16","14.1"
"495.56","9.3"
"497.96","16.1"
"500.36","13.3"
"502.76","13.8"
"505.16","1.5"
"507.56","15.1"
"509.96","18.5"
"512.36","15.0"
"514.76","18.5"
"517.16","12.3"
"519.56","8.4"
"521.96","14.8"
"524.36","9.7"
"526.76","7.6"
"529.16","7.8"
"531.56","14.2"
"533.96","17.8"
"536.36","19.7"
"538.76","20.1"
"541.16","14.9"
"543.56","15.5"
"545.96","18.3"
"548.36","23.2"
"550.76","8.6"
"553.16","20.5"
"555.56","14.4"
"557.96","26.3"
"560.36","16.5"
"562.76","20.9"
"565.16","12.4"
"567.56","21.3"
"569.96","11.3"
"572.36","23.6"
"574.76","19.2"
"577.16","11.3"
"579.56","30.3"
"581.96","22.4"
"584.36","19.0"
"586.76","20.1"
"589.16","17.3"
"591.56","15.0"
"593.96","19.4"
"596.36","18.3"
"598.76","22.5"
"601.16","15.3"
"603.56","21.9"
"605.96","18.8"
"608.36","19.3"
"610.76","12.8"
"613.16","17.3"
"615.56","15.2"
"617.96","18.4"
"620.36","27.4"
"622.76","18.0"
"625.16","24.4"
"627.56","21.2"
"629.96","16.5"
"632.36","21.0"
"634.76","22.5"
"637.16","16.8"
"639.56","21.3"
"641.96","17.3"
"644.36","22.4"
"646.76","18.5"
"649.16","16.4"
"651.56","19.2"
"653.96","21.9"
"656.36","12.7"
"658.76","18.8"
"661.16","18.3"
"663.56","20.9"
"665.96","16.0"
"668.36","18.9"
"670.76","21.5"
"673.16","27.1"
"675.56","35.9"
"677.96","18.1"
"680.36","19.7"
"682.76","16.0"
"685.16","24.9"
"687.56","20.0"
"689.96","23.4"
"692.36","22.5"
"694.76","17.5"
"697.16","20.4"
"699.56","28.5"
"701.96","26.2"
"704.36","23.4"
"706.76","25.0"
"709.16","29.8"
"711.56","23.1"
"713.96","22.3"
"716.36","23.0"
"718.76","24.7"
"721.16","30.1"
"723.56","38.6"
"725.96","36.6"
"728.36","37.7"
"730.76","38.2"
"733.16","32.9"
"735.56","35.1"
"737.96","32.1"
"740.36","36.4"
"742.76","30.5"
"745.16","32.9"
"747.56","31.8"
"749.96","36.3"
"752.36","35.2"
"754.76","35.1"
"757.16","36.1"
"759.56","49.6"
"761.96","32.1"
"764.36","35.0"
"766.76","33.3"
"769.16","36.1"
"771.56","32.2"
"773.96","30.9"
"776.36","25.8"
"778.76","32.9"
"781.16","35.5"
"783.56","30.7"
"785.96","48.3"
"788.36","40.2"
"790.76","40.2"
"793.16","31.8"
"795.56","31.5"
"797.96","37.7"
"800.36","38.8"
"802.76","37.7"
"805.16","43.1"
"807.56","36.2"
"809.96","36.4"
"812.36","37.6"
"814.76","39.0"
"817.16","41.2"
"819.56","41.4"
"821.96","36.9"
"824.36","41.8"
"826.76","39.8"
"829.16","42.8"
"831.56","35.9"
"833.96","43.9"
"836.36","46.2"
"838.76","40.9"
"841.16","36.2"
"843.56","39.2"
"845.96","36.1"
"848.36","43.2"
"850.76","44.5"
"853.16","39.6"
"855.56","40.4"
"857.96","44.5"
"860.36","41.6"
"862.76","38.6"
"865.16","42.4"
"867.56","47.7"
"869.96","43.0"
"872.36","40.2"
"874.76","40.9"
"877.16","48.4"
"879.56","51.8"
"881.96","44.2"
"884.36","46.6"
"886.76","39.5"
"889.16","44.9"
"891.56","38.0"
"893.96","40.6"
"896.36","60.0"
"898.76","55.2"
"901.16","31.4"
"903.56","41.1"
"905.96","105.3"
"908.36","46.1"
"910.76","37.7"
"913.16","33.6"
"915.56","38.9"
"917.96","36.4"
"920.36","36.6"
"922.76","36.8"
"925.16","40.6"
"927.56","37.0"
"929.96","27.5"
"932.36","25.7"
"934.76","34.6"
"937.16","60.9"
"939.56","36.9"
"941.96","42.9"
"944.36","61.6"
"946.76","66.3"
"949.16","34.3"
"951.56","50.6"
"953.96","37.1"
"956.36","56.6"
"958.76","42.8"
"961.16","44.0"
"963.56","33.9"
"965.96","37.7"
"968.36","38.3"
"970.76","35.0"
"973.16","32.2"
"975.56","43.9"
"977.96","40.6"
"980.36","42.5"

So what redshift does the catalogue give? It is 0.81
